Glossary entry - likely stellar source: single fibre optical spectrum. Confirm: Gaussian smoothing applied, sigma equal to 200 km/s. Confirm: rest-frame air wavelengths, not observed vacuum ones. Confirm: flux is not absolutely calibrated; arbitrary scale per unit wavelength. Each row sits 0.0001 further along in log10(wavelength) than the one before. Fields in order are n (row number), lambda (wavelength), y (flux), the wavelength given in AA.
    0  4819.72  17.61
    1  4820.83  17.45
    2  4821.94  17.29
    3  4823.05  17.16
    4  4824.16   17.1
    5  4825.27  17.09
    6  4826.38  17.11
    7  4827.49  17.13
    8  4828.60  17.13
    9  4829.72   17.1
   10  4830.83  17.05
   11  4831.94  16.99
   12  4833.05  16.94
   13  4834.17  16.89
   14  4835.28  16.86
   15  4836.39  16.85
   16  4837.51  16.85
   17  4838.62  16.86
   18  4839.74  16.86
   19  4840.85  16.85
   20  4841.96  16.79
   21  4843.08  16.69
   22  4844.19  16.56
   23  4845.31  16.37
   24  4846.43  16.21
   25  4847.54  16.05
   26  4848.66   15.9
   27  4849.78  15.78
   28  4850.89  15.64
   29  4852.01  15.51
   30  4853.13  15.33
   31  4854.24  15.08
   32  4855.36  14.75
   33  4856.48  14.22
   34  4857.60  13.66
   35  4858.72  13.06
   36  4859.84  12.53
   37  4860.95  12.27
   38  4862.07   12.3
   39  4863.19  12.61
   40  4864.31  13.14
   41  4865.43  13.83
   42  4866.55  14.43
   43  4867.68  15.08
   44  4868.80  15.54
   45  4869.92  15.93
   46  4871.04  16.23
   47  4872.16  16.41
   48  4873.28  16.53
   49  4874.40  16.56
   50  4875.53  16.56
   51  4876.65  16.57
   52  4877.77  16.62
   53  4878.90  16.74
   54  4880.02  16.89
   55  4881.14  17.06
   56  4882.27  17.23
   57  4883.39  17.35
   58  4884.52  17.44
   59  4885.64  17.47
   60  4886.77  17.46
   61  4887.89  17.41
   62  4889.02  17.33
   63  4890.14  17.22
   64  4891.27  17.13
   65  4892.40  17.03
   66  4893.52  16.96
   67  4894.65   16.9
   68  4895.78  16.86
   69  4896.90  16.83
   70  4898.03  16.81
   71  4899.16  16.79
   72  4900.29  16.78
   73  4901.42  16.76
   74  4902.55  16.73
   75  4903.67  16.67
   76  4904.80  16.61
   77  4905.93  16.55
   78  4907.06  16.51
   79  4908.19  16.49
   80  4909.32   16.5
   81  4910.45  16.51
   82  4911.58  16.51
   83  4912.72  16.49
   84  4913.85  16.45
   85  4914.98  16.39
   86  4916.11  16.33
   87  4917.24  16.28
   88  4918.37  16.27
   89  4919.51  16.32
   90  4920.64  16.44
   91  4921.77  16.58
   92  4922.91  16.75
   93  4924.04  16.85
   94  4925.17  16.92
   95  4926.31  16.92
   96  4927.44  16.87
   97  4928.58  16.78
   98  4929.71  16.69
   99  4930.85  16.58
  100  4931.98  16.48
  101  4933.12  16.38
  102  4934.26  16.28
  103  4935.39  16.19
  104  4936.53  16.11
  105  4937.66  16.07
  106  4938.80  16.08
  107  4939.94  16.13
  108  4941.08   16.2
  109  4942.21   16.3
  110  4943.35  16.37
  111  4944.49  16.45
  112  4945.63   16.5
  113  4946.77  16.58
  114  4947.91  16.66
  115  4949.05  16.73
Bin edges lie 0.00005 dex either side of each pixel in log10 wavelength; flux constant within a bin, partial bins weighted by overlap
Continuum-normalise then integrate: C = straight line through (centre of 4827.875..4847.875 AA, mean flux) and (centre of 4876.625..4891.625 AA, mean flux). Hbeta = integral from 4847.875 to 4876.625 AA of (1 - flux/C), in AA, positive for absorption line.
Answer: 3.7 AA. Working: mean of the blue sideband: 16.8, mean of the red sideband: 17.2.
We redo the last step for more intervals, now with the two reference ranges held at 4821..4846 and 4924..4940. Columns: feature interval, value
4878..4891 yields -0.4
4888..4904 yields -0.3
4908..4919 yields 0.1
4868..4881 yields 0.3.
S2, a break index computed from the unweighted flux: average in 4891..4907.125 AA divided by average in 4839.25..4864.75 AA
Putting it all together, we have 1.12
